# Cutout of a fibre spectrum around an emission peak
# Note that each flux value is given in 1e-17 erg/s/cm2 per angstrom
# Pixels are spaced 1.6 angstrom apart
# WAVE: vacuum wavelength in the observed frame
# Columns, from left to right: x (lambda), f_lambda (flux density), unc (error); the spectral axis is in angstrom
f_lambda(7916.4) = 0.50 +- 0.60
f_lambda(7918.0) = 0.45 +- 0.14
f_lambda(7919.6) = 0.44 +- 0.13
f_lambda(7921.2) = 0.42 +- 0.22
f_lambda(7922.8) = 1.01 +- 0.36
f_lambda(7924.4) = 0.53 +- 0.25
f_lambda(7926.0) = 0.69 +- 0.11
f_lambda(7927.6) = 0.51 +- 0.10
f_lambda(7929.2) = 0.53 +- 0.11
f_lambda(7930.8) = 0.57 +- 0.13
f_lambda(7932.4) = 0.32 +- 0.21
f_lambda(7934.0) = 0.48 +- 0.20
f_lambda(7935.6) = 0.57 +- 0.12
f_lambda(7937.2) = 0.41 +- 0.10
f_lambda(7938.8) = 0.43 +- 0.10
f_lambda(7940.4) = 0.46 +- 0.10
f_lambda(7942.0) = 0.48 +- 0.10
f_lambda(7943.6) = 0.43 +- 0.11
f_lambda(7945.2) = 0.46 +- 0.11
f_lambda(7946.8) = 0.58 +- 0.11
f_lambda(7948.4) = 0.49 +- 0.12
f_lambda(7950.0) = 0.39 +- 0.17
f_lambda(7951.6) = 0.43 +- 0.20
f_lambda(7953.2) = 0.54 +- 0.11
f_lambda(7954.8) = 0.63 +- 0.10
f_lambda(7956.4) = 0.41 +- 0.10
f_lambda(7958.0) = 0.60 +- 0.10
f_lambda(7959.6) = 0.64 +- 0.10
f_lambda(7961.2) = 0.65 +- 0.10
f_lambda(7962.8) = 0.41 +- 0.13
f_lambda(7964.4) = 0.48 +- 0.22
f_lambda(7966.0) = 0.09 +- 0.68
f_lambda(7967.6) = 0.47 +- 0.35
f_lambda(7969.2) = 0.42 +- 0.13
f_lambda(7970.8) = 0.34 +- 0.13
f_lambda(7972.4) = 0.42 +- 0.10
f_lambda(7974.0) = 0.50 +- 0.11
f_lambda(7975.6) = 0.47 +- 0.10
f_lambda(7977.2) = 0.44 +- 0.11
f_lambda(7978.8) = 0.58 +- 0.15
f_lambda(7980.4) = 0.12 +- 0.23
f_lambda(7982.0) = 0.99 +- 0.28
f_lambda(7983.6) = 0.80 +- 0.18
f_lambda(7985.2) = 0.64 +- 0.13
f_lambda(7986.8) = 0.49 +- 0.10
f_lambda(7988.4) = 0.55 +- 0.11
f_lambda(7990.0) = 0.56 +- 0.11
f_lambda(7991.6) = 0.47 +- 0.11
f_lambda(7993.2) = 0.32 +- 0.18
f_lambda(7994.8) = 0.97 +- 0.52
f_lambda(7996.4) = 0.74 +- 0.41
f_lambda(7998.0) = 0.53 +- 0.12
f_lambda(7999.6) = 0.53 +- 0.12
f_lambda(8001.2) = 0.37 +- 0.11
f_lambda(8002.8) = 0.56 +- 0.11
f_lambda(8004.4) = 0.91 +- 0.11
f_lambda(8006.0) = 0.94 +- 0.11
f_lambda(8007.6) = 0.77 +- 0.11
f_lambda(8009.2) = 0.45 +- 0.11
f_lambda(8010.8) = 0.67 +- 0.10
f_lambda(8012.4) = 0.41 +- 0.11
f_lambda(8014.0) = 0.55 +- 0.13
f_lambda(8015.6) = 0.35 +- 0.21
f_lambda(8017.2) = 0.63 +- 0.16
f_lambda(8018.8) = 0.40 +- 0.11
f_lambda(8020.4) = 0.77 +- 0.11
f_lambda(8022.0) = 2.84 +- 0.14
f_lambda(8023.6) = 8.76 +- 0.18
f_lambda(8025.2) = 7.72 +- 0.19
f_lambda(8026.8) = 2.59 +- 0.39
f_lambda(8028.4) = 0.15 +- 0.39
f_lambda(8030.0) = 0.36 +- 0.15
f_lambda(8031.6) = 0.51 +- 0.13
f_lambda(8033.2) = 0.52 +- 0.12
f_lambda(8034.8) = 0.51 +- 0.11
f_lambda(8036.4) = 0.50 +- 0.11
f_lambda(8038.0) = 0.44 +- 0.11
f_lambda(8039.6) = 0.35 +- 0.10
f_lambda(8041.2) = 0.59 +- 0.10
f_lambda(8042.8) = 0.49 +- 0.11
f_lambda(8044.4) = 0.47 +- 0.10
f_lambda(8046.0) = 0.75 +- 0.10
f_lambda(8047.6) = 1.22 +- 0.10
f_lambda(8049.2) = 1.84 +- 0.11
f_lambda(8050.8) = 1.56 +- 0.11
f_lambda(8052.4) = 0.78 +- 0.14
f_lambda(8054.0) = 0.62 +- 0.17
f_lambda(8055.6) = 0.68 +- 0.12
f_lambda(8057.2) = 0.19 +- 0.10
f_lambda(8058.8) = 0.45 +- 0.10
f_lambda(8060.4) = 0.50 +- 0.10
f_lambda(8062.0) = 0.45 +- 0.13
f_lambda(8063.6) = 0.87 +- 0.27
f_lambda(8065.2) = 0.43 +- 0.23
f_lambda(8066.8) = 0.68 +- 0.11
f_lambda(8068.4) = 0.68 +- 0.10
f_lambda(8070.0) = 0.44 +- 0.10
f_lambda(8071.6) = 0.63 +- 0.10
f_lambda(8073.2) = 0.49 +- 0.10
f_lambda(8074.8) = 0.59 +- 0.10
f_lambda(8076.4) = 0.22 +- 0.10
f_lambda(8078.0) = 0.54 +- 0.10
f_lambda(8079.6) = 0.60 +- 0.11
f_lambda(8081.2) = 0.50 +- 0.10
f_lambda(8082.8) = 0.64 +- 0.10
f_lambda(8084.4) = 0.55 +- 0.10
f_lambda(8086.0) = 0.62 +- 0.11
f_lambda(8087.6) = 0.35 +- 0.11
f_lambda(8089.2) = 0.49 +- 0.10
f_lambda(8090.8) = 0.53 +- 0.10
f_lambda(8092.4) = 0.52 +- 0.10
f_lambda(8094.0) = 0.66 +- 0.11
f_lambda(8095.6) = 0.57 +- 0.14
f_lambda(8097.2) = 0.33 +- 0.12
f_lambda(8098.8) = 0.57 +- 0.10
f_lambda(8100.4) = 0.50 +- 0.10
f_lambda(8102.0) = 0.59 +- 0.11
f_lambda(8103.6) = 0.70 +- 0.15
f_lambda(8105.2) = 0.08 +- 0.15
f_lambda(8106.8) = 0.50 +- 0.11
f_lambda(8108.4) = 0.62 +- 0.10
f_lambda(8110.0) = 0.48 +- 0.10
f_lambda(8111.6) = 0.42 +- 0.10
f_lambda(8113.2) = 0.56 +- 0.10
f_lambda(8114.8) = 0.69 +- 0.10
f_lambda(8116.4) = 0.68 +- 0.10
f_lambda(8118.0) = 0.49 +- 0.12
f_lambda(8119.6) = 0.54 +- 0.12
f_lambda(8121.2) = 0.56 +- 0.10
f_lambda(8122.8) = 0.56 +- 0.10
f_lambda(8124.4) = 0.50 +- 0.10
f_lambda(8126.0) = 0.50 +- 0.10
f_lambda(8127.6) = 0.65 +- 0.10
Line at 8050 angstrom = [N II]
